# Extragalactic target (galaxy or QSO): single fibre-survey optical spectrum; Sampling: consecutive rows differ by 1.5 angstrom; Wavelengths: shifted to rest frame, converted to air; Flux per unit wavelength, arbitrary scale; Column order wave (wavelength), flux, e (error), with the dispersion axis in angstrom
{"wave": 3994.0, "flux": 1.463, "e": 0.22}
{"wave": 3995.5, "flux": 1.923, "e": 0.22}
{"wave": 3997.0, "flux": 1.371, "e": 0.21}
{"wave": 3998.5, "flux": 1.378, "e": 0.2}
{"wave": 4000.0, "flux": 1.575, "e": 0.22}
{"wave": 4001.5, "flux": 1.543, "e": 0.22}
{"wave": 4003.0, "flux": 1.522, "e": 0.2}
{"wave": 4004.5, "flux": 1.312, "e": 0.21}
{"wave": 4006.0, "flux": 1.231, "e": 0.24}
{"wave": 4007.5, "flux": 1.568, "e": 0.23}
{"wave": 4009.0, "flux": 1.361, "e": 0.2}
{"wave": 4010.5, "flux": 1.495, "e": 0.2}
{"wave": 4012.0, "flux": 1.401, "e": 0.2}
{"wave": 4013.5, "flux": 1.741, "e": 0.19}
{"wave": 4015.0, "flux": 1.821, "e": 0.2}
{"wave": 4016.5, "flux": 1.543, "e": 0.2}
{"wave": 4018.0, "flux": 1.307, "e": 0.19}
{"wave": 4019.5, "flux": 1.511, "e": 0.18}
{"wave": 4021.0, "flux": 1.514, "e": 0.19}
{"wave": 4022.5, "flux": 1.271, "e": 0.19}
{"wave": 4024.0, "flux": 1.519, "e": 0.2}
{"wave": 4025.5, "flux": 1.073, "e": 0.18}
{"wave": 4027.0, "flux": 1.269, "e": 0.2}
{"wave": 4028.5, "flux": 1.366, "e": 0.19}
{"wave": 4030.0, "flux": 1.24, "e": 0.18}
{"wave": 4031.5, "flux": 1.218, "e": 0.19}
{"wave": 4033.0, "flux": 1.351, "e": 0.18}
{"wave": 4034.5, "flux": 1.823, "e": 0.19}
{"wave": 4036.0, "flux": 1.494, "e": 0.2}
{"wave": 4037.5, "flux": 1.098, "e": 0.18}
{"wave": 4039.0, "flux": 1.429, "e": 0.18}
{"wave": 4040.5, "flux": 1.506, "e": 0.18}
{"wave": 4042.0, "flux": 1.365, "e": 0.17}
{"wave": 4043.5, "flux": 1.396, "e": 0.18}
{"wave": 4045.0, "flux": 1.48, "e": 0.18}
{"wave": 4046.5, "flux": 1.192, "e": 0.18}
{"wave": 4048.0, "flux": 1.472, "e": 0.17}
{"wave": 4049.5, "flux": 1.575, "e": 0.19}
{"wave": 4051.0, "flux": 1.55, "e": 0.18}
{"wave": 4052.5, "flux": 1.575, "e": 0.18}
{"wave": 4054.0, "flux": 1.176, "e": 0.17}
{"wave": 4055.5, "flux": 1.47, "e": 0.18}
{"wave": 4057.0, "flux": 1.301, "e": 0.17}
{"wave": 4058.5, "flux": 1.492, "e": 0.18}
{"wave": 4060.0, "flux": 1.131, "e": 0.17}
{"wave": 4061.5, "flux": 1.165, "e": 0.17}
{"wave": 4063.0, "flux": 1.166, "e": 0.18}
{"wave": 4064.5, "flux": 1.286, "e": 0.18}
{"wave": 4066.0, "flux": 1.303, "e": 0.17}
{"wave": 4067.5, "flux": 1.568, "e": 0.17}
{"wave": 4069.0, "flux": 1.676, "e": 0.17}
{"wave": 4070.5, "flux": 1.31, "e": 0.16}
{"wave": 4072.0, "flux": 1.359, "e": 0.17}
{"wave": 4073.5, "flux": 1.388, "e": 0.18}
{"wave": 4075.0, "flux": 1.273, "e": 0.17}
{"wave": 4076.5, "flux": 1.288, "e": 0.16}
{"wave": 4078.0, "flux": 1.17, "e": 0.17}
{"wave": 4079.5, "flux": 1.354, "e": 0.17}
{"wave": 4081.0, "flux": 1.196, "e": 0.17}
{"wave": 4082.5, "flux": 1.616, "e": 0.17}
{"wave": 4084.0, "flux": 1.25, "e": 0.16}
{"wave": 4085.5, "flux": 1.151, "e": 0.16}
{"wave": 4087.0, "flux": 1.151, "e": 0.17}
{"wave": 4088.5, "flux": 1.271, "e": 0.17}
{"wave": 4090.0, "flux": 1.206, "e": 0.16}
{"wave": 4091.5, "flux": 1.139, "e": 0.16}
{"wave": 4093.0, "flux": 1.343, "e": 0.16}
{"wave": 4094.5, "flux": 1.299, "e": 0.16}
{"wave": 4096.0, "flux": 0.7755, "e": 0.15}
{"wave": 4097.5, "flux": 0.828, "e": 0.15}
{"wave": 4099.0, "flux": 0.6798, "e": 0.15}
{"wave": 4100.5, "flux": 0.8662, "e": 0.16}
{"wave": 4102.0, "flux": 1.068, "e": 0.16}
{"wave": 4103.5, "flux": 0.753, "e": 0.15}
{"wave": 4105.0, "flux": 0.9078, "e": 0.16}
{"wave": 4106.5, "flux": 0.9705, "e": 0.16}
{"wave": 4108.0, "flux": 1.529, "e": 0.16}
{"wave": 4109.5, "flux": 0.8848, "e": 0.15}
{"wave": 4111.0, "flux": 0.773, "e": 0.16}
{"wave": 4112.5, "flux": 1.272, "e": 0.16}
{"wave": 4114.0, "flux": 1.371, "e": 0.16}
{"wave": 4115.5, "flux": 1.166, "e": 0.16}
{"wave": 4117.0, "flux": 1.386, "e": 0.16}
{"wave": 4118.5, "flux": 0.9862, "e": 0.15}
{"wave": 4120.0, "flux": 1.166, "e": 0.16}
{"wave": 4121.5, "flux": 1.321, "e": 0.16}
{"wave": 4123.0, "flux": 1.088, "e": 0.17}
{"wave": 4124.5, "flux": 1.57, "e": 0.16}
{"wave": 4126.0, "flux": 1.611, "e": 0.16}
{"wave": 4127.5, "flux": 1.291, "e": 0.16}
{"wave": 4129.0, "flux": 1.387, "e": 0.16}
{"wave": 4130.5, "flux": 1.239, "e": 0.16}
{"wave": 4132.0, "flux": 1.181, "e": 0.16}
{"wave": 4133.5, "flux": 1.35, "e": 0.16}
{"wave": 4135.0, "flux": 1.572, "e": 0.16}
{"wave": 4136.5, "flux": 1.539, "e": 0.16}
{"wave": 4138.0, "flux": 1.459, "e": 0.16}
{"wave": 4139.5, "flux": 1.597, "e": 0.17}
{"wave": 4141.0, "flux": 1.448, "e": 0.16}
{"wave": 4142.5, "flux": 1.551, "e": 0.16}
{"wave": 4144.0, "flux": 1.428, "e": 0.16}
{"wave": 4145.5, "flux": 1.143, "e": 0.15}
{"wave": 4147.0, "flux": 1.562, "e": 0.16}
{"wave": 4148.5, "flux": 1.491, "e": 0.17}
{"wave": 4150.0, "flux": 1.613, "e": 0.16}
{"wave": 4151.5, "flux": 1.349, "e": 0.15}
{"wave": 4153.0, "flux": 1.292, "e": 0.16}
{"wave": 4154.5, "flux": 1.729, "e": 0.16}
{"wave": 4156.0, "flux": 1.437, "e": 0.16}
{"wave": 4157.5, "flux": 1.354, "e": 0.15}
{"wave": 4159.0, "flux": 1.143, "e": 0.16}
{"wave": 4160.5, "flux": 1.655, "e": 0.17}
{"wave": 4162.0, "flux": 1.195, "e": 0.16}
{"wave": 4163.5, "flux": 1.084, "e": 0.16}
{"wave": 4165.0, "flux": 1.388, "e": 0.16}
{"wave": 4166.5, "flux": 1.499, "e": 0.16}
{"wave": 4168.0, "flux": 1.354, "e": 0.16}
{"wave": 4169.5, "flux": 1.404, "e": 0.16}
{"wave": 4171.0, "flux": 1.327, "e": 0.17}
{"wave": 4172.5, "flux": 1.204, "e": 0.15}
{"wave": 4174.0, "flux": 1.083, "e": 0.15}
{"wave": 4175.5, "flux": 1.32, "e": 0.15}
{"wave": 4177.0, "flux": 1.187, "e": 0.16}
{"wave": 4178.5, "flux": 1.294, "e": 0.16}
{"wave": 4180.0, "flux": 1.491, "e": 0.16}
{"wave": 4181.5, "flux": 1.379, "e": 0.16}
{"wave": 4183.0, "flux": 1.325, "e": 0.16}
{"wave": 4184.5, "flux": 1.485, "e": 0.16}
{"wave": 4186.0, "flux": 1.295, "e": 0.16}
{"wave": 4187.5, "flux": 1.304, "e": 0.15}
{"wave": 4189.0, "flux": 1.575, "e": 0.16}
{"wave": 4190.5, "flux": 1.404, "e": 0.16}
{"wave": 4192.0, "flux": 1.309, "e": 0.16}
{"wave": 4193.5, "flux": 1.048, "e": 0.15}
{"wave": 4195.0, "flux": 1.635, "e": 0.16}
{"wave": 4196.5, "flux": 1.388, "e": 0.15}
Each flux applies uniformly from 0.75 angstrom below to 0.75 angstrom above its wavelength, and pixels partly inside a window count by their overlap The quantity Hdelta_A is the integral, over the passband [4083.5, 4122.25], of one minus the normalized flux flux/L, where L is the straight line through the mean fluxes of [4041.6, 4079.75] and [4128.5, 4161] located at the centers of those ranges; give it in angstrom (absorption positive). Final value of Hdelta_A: 8.4 angstrom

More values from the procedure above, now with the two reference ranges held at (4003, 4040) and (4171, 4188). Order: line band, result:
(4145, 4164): -1.02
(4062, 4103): 4.70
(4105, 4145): 1.19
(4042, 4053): -0.43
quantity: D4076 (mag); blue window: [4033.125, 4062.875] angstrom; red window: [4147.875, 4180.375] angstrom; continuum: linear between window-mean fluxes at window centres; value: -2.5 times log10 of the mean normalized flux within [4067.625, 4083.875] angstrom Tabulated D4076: 0.017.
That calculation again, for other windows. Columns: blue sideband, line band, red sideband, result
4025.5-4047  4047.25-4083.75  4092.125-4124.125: -0.10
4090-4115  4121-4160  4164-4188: -0.19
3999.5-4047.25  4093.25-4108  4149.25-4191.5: 0.41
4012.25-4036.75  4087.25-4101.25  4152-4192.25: 0.31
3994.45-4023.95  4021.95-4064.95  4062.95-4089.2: 0.04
